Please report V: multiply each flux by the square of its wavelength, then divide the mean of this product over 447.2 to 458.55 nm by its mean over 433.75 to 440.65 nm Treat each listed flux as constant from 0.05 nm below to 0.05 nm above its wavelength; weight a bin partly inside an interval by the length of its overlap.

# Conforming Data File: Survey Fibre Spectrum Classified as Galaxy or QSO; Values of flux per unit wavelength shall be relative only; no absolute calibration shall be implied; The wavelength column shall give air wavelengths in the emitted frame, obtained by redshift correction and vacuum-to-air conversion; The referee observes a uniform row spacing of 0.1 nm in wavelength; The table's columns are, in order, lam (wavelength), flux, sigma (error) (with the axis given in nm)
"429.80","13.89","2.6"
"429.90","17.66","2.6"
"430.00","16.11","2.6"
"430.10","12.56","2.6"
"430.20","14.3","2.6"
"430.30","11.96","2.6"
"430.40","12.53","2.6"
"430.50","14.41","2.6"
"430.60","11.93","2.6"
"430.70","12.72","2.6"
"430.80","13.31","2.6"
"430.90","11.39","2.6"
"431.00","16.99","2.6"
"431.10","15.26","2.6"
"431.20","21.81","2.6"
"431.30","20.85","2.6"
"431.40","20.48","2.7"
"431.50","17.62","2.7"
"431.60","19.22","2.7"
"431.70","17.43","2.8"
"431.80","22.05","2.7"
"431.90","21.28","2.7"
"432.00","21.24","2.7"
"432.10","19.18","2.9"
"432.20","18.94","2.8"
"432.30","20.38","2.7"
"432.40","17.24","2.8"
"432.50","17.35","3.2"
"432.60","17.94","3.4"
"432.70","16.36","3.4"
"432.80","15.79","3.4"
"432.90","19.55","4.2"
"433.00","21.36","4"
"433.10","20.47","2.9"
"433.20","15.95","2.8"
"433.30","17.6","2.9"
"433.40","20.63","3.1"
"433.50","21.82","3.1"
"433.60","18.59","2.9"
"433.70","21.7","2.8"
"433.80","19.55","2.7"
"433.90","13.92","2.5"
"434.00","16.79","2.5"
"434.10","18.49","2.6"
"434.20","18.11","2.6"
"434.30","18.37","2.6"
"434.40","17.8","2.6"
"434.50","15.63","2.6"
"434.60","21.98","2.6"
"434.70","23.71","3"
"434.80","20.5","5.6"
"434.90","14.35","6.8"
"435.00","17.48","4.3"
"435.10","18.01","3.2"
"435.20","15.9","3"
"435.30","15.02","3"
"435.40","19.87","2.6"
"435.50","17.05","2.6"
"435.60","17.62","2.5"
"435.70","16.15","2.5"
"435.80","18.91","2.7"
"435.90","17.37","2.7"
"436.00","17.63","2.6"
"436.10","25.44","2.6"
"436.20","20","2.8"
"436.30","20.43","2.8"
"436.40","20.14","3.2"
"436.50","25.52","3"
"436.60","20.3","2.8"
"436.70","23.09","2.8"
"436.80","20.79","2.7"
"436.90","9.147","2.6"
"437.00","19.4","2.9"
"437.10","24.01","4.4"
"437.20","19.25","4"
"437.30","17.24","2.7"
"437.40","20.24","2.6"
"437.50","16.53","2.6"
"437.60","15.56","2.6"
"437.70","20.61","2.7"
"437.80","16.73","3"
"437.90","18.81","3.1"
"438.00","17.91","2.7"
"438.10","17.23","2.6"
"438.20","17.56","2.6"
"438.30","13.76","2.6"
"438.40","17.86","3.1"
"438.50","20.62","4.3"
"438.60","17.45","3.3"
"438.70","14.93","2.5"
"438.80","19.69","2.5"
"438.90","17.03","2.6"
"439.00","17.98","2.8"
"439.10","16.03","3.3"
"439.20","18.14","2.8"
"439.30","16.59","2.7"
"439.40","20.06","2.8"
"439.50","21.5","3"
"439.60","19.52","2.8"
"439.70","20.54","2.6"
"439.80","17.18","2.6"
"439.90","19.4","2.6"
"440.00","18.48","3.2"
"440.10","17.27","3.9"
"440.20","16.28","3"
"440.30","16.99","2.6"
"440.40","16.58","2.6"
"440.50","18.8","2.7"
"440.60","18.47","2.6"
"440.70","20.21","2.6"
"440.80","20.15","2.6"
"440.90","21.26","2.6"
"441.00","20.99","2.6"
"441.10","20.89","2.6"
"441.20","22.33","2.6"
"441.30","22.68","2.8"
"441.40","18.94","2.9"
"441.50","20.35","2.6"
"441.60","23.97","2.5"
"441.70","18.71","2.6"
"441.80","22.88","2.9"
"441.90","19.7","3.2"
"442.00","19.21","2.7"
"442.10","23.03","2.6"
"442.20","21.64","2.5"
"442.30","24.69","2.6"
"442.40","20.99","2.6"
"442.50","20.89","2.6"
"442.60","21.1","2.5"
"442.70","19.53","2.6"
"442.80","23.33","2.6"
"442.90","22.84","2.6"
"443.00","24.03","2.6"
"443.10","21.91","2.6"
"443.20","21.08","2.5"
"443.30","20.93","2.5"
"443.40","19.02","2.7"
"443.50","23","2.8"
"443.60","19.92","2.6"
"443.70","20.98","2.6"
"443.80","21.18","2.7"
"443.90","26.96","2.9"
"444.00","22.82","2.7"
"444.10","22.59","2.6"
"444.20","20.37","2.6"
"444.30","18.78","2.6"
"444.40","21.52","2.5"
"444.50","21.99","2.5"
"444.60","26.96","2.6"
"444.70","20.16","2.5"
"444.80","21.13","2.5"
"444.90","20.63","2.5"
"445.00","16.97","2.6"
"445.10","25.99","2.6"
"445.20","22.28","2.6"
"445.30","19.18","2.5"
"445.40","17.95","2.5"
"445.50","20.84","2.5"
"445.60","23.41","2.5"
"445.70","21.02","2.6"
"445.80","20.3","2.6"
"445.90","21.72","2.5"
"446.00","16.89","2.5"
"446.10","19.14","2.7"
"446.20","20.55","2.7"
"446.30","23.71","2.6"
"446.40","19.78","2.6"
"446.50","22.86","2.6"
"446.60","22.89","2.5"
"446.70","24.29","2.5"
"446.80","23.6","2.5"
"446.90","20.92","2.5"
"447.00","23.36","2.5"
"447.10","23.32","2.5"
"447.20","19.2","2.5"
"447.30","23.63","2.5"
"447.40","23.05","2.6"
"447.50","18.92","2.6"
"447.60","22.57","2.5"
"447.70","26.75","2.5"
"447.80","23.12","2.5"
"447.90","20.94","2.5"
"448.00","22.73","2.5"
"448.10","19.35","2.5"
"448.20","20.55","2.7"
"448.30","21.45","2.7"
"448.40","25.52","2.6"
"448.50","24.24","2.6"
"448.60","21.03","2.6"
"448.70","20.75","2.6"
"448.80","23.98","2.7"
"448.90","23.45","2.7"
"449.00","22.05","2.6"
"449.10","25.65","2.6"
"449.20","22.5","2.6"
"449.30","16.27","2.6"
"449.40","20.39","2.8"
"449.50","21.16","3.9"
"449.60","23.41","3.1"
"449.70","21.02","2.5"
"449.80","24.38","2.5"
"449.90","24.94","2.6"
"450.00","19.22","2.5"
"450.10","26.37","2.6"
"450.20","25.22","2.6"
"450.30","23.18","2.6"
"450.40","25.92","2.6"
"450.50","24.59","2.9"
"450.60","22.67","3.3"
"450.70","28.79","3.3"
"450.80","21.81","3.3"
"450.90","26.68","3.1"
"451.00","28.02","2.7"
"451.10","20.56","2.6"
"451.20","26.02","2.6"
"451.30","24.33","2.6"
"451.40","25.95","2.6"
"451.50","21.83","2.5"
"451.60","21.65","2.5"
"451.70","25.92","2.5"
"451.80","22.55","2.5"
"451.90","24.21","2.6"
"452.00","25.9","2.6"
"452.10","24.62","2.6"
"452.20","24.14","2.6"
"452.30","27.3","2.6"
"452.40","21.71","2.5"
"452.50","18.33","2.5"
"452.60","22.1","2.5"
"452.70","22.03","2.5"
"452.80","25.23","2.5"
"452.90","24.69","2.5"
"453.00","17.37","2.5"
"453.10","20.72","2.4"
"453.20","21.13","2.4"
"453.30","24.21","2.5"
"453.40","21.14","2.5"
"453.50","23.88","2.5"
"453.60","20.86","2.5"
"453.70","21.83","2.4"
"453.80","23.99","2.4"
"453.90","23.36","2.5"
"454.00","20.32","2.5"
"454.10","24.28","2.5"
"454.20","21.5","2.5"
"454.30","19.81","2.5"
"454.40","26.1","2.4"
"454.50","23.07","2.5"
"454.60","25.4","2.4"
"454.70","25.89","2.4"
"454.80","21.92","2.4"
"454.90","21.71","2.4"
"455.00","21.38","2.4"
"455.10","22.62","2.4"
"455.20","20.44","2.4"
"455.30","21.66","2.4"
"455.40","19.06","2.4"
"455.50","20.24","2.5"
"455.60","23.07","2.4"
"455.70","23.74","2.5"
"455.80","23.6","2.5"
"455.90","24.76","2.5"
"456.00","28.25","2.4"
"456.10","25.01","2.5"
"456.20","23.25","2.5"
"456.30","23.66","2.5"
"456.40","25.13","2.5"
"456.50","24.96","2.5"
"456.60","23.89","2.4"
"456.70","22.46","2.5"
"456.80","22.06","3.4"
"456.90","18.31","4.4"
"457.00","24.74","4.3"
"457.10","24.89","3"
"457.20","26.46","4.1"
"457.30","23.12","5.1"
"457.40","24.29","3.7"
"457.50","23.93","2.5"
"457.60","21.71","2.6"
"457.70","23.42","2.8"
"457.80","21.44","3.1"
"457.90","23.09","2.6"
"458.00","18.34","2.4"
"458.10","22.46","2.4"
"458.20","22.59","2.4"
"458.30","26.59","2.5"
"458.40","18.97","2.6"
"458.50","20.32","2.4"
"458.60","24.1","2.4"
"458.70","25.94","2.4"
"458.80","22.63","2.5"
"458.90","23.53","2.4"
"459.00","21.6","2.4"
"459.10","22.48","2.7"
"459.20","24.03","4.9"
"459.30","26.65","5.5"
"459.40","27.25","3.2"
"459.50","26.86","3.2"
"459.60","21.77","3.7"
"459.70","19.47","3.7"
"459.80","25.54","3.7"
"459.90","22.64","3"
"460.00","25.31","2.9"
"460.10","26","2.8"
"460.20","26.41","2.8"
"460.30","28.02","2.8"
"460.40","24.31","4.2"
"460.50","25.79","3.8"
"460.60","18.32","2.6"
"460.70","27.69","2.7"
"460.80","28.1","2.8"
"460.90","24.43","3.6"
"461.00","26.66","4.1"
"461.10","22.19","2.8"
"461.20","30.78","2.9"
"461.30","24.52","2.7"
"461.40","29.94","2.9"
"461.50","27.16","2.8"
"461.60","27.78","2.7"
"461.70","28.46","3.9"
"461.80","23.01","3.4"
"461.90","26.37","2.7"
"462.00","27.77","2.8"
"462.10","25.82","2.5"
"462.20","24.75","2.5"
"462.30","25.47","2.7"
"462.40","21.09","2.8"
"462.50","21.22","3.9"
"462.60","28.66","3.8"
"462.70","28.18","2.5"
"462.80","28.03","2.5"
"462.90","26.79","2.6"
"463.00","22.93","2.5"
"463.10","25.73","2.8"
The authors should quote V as 1.34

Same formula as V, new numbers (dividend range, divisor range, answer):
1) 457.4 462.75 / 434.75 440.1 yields 1.47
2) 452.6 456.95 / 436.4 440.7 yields 1.33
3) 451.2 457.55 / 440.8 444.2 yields 1.13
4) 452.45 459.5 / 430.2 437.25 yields 1.39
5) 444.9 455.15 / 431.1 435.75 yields 1.31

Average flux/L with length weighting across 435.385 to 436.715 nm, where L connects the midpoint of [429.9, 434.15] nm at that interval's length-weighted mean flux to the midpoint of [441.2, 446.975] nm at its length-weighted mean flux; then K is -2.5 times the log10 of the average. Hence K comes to -0.06 mag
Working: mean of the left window 17.5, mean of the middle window 19.9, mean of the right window 21.5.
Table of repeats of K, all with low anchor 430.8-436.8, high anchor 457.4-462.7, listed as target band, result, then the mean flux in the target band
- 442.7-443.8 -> -0.04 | 21.6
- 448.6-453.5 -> -0.03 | 23.2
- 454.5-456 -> 0.03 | 22.7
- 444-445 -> -0.01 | 21.4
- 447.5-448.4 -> -0.01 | 22.2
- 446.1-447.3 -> -0.03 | 22.2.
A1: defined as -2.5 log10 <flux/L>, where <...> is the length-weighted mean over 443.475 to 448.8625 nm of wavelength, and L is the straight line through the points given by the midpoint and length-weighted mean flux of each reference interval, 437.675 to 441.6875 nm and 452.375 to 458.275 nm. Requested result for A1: -0.07 mag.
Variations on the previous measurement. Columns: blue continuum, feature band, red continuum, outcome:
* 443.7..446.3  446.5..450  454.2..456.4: -0.02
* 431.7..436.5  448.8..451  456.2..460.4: -0.07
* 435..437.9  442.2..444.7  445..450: -0.06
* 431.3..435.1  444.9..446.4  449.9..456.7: 0.05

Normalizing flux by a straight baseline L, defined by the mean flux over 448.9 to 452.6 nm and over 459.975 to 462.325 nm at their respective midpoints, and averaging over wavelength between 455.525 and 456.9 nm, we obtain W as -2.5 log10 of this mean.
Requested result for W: 0.045 mag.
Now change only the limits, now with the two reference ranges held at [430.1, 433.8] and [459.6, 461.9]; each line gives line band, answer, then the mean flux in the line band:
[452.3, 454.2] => 0.061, 22.2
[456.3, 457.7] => 0.043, 23.5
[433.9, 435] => 0.002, 18.3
